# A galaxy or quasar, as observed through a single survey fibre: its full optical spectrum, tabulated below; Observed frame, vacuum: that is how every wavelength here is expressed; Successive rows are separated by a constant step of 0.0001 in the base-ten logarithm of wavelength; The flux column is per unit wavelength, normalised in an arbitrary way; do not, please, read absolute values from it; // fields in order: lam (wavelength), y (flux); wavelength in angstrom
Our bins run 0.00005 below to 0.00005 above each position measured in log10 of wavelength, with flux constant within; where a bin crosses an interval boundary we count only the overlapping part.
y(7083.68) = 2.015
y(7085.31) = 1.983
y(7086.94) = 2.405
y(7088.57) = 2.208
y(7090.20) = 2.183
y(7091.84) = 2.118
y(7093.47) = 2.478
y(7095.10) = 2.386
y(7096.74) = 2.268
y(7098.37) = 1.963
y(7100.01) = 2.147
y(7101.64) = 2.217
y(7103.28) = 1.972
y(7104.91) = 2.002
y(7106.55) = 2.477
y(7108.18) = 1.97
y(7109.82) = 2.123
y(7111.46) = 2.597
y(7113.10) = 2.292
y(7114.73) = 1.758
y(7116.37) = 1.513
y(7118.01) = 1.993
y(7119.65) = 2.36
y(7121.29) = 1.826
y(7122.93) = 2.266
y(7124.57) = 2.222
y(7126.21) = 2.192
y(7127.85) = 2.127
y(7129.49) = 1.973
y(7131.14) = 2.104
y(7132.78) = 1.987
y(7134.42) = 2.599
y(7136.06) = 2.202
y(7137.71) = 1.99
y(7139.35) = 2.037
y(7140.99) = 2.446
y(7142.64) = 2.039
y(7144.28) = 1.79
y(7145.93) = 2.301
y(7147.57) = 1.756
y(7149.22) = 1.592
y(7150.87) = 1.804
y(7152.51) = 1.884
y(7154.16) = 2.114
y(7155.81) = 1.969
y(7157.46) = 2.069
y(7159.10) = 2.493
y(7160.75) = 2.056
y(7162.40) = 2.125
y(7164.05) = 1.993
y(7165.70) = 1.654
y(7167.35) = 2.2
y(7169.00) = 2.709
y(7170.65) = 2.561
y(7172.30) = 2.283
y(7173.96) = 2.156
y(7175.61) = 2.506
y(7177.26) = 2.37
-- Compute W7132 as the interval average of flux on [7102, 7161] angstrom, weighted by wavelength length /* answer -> 2.08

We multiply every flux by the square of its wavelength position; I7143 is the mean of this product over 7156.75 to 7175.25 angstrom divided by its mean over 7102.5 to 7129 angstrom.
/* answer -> 1.07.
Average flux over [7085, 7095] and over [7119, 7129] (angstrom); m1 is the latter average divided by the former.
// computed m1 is 1.0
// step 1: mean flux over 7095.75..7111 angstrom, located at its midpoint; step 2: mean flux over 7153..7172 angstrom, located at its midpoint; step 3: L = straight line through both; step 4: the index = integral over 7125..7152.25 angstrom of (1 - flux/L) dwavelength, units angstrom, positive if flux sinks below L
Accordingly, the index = 1.30 angstrom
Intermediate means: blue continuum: 2.14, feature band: 2.06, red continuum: 2.17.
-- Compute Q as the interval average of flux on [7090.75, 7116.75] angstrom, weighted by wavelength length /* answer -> 2.15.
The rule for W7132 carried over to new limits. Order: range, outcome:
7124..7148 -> 2.12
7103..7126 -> 2.1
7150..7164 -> 2.06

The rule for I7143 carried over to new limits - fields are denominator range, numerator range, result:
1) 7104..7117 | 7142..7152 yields 0.90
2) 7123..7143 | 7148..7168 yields 0.92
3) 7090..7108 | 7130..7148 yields 0.98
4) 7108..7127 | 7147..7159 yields 0.93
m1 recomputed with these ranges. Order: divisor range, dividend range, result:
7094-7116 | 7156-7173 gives 1.02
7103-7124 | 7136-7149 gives 0.97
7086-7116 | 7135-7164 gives 0.93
